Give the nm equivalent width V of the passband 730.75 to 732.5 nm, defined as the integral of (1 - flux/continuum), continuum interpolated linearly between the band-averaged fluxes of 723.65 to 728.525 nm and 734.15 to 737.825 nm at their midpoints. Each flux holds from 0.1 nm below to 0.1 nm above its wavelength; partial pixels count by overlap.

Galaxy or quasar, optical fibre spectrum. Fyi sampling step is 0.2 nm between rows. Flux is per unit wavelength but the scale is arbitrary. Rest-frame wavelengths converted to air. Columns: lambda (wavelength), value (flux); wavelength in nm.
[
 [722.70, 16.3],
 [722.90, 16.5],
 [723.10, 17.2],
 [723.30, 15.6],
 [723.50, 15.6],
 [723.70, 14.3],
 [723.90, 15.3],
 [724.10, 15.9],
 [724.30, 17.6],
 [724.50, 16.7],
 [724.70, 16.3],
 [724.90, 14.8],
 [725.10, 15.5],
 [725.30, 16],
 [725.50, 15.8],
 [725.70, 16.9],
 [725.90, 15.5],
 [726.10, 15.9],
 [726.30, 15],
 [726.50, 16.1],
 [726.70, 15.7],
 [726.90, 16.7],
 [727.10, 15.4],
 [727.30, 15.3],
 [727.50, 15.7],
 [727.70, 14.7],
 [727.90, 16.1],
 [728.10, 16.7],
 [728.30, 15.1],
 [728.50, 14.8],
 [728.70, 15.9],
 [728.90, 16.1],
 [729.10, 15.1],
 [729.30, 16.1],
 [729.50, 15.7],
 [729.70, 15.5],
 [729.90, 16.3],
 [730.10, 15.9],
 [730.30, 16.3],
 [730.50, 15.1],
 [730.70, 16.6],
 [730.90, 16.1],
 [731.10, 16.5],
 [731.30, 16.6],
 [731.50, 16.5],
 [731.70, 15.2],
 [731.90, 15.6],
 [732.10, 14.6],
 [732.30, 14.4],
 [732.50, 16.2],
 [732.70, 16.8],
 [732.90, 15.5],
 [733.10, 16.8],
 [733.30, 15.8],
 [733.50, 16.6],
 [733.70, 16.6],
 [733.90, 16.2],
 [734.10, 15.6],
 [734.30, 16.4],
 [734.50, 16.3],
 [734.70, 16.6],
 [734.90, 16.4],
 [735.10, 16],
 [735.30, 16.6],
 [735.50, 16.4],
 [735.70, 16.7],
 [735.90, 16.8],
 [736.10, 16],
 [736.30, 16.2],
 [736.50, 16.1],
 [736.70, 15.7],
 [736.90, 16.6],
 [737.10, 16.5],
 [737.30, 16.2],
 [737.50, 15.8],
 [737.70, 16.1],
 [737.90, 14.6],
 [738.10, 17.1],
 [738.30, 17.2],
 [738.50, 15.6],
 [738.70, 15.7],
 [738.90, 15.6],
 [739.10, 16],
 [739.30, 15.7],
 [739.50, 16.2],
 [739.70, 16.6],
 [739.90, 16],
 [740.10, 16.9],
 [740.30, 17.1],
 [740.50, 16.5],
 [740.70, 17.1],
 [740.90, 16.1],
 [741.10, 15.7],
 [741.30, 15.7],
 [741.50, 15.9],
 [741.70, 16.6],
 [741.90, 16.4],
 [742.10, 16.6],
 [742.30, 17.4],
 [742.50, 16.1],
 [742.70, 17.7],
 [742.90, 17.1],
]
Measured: 0.03 nm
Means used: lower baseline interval 15.8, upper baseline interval 16.3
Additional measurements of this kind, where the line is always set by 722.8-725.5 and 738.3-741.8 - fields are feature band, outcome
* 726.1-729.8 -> 0.08 nm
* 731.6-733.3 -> 0.05 nm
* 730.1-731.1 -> 0.00 nm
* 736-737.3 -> 0.00 nm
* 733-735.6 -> -0.04 nm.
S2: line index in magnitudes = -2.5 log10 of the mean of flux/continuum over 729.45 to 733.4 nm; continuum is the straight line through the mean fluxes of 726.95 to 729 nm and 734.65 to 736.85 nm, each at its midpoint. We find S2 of 0.00 mag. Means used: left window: 15.6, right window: 16.3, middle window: 15.9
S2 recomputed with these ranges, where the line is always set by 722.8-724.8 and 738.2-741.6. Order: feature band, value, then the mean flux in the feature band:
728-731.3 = 0.017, 15.9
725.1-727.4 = 0.019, 15.8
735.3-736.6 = -0.013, 16.4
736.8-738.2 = 0.004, 16.1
